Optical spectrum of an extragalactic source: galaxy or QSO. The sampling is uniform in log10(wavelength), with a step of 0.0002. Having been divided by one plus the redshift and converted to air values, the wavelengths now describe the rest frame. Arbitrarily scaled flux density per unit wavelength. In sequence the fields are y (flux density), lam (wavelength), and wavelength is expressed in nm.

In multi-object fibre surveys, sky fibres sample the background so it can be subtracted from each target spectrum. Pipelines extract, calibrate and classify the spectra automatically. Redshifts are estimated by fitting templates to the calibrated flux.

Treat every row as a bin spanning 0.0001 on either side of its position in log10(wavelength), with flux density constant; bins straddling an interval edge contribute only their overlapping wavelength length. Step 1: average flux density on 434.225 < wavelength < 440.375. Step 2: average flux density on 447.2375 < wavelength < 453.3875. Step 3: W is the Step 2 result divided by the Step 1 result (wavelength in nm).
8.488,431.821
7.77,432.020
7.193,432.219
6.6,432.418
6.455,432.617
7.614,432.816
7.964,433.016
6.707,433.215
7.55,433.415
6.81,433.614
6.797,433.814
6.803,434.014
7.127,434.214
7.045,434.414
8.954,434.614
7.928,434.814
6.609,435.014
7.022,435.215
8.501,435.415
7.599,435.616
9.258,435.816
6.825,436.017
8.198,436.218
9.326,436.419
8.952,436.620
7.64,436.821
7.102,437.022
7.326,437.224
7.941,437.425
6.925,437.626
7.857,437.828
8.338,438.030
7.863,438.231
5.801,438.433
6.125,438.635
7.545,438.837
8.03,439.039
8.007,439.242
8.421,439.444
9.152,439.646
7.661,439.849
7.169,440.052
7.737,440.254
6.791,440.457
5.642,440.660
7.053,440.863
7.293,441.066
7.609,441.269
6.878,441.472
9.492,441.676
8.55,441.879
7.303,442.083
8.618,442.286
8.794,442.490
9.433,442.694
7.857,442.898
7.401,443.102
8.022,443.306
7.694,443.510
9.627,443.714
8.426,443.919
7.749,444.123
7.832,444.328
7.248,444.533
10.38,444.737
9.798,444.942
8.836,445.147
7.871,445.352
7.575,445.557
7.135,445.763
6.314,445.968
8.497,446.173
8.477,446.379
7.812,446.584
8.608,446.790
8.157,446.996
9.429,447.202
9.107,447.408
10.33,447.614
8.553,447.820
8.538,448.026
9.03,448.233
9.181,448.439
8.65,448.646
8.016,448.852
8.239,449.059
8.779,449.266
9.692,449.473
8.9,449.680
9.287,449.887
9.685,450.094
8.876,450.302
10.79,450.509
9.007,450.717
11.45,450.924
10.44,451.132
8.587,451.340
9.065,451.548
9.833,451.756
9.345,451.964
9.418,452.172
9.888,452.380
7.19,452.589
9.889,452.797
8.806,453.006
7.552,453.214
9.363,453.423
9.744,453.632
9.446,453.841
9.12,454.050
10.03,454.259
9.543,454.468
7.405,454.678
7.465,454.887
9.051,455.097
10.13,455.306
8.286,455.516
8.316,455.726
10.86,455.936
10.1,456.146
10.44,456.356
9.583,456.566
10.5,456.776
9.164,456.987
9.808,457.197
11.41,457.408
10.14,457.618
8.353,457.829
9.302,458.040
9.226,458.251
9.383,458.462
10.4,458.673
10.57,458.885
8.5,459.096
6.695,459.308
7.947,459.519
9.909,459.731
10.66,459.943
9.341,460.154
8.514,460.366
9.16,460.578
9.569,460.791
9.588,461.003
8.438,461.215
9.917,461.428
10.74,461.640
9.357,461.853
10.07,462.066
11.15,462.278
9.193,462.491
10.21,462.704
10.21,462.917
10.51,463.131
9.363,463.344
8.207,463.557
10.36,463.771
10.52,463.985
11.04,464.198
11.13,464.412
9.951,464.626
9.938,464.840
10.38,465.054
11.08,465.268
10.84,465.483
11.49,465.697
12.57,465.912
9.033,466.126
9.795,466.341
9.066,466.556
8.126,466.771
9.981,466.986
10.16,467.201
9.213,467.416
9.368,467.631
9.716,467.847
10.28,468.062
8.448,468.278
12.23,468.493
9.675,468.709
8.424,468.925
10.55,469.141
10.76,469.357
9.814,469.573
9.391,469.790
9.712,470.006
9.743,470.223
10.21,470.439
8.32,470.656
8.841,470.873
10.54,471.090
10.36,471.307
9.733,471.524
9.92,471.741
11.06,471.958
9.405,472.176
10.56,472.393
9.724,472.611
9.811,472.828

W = 1.2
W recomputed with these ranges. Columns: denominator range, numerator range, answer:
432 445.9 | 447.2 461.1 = 1.20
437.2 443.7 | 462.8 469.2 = 1.30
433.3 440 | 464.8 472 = 1.30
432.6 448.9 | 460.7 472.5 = 1.26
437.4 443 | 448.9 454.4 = 1.21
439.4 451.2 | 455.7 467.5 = 1.16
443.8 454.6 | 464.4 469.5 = 1.13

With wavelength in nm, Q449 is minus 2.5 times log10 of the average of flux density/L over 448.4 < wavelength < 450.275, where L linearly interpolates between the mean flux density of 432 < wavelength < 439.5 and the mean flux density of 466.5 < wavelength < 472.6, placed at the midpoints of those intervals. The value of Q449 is -0.06 mag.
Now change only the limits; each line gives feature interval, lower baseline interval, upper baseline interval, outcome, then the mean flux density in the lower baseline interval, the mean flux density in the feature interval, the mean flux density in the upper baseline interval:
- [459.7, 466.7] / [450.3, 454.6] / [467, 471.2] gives -0.04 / 9.4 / 10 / 9.76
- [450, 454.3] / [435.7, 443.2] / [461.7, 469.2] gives -0.06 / 7.78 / 9.39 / 10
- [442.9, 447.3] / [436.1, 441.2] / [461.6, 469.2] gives 0.00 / 7.59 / 8.22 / 10.1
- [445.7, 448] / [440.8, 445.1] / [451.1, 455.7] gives 0.02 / 8.26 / 8.43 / 9.04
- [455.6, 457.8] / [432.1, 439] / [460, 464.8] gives -0.07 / 7.49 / 9.96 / 9.85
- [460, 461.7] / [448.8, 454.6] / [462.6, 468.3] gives 0.04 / 9.29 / 9.41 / 10.1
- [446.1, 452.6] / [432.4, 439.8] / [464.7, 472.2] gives -0.07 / 7.6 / 9.12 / 9.95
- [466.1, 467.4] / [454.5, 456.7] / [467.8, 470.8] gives 0.04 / 9.2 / 9.37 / 9.8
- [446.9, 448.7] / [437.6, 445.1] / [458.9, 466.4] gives -0.06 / 7.91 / 9.01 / 9.88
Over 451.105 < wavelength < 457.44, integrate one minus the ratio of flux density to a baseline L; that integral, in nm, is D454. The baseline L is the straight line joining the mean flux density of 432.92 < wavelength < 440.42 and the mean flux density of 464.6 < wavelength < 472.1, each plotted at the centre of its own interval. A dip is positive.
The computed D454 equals -0.27 nm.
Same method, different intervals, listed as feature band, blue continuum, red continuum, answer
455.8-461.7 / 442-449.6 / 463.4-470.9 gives -0.12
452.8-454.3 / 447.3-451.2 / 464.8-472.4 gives 0.04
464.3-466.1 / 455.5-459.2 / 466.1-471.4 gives -0.21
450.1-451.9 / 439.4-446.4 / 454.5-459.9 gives -0.20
